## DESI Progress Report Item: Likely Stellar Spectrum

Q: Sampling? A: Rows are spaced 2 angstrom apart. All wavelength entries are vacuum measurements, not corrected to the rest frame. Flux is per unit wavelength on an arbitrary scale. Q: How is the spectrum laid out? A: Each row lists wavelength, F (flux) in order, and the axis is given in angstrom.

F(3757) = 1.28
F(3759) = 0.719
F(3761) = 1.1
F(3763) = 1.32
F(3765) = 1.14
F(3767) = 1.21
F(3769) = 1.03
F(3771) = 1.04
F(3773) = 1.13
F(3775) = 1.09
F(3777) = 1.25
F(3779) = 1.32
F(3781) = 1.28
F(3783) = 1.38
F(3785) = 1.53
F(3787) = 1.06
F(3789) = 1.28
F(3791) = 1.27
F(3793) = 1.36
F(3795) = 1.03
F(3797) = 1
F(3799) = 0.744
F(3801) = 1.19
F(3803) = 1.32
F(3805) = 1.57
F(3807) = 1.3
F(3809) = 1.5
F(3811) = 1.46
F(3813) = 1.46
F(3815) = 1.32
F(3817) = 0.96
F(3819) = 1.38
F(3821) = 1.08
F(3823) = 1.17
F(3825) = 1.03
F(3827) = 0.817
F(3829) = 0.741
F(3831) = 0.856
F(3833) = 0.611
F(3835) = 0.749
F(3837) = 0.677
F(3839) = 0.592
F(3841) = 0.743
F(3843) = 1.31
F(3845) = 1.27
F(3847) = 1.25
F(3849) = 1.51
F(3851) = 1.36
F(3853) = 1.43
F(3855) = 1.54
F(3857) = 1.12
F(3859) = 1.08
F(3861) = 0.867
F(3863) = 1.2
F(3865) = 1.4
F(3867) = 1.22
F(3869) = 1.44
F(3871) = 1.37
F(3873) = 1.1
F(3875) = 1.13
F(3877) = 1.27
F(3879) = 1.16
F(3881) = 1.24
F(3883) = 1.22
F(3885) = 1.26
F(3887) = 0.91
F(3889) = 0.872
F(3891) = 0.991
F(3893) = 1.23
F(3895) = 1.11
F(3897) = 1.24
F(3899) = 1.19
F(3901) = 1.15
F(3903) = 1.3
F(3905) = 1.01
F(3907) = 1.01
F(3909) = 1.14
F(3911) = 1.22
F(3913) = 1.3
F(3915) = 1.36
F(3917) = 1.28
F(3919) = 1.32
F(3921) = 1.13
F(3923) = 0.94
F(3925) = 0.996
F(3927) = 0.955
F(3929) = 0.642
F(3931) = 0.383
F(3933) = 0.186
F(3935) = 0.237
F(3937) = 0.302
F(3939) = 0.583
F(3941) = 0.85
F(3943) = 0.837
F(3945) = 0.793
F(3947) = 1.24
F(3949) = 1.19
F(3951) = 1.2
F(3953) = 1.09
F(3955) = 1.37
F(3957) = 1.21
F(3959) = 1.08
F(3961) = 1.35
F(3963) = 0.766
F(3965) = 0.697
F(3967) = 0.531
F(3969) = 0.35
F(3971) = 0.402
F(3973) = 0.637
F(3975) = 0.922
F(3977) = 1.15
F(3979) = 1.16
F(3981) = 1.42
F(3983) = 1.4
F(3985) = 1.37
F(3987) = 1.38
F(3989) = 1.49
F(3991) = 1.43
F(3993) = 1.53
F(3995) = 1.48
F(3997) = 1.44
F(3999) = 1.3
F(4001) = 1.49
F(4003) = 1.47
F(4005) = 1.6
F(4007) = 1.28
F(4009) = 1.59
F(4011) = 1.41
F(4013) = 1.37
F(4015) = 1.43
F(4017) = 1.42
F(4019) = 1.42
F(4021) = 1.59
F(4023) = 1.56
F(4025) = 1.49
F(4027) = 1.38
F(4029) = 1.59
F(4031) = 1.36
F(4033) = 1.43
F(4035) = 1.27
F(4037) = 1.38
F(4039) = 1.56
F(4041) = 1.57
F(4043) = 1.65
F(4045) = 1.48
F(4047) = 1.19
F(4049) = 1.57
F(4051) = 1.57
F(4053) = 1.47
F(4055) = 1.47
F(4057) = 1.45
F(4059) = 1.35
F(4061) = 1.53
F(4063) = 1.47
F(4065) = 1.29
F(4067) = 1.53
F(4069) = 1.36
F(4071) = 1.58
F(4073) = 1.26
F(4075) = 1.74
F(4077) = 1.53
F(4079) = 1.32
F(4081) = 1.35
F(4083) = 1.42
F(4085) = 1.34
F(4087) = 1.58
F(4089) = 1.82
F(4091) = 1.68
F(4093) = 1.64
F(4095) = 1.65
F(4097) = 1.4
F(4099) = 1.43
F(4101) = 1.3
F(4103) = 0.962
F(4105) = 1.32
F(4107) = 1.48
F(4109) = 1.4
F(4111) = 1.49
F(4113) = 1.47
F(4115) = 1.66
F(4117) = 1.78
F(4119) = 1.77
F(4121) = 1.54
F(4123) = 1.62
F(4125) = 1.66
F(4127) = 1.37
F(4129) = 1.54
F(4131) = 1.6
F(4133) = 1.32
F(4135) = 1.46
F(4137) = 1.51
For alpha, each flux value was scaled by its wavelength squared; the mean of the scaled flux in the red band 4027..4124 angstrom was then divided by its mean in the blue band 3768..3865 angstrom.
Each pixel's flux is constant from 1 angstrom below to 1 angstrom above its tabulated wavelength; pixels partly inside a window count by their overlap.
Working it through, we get 1.5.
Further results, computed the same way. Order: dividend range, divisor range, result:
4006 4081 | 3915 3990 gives 1.61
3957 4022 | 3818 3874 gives 1.20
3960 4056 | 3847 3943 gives 1.30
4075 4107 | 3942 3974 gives 1.69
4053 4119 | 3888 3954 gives 1.64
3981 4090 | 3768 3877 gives 1.39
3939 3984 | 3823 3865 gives 0.99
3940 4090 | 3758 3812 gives 1.23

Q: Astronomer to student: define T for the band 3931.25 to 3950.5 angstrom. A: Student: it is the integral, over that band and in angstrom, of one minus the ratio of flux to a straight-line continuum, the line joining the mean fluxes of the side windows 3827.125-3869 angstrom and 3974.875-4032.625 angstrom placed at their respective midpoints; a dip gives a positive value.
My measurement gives 8.9 angstrom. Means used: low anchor 1.08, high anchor 1.42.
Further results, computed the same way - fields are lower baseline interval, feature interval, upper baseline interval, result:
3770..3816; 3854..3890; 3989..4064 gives 3.69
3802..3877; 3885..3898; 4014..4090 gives 1.71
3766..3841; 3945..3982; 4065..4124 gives 9.61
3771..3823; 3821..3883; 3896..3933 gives 2.45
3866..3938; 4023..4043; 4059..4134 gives -1.74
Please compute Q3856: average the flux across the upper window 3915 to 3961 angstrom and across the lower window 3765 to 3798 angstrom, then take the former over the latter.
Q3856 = 0.77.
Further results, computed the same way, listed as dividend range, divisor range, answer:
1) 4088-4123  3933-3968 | 1.73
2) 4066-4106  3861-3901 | 1.24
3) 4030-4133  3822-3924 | 1.32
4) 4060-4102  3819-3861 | 1.42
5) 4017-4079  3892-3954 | 1.49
